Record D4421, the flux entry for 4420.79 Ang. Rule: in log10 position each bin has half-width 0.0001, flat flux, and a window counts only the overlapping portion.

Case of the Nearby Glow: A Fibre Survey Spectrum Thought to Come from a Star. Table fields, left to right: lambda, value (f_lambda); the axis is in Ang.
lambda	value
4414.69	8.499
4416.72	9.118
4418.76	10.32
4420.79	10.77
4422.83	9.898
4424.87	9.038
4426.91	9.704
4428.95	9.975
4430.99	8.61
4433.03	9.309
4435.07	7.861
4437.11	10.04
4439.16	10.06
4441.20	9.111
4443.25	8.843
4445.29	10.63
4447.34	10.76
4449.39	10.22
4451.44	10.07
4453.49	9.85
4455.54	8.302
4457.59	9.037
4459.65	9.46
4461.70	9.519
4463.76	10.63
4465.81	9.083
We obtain 10.77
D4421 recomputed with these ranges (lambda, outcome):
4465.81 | 9.083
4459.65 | 9.46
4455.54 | 8.302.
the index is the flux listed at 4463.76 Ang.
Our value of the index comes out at 10.63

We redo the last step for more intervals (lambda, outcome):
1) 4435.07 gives 7.861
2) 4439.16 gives 10.06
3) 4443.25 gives 8.843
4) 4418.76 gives 10.32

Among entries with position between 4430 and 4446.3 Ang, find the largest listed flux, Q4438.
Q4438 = 10.63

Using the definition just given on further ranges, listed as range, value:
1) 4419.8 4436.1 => 10.77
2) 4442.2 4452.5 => 10.76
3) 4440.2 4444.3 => 9.111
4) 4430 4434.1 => 9.309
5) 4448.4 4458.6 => 10.22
